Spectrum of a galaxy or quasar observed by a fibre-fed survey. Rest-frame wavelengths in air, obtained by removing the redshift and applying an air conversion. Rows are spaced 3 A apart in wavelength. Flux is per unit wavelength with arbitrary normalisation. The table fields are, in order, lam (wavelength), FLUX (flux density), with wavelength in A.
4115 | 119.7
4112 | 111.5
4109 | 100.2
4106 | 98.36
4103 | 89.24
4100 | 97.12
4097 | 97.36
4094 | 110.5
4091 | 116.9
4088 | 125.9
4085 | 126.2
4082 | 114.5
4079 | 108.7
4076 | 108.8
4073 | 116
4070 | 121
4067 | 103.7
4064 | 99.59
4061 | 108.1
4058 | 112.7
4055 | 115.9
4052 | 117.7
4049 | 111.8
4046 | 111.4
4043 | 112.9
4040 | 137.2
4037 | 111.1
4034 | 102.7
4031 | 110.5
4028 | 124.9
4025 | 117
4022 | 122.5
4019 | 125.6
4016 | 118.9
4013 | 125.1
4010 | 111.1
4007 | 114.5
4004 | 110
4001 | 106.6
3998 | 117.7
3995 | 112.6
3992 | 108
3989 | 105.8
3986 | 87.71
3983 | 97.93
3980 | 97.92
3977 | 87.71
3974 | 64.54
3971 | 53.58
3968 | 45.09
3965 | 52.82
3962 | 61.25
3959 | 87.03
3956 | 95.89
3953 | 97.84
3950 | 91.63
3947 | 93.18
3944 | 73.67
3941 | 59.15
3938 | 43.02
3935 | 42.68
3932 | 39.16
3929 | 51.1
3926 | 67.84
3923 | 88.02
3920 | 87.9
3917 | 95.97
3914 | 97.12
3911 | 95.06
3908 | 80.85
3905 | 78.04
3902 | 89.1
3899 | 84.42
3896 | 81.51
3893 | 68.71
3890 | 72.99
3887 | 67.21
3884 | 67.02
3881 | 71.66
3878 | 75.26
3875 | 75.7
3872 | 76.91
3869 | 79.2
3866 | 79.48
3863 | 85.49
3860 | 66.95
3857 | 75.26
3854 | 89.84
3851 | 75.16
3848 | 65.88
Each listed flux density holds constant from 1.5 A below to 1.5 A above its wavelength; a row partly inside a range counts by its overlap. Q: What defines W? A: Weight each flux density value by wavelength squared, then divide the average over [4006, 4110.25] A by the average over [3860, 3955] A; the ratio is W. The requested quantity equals 1.6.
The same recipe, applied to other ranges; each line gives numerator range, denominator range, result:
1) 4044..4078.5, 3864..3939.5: 1.63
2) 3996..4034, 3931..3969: 1.75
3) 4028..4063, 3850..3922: 1.55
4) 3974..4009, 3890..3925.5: 1.26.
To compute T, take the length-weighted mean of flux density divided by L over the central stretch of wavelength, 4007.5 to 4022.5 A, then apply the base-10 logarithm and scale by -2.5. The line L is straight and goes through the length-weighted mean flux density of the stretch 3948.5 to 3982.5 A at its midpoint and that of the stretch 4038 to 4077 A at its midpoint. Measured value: -0.24 mag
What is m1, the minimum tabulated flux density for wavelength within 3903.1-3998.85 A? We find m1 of 39.16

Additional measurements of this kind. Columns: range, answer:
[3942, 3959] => 73.67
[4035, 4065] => 99.59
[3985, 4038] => 87.71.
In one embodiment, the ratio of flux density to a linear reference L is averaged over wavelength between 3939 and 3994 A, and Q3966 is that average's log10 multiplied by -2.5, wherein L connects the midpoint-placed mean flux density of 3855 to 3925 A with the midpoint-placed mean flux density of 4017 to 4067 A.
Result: 0.202 mag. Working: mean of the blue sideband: 80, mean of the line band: 81.1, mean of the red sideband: 115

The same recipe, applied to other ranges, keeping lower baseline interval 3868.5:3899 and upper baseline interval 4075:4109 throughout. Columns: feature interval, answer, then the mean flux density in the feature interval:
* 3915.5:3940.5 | 0.250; 64.2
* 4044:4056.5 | -0.130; 114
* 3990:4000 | -0.212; 112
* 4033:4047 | -0.162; 116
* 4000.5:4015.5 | -0.208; 114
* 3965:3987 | 0.197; 74.5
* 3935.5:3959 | 0.087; 78.1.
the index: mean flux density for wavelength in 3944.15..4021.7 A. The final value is 94.9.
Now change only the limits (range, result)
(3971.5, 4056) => 110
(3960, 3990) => 75.1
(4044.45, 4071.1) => 111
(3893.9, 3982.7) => 75.5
